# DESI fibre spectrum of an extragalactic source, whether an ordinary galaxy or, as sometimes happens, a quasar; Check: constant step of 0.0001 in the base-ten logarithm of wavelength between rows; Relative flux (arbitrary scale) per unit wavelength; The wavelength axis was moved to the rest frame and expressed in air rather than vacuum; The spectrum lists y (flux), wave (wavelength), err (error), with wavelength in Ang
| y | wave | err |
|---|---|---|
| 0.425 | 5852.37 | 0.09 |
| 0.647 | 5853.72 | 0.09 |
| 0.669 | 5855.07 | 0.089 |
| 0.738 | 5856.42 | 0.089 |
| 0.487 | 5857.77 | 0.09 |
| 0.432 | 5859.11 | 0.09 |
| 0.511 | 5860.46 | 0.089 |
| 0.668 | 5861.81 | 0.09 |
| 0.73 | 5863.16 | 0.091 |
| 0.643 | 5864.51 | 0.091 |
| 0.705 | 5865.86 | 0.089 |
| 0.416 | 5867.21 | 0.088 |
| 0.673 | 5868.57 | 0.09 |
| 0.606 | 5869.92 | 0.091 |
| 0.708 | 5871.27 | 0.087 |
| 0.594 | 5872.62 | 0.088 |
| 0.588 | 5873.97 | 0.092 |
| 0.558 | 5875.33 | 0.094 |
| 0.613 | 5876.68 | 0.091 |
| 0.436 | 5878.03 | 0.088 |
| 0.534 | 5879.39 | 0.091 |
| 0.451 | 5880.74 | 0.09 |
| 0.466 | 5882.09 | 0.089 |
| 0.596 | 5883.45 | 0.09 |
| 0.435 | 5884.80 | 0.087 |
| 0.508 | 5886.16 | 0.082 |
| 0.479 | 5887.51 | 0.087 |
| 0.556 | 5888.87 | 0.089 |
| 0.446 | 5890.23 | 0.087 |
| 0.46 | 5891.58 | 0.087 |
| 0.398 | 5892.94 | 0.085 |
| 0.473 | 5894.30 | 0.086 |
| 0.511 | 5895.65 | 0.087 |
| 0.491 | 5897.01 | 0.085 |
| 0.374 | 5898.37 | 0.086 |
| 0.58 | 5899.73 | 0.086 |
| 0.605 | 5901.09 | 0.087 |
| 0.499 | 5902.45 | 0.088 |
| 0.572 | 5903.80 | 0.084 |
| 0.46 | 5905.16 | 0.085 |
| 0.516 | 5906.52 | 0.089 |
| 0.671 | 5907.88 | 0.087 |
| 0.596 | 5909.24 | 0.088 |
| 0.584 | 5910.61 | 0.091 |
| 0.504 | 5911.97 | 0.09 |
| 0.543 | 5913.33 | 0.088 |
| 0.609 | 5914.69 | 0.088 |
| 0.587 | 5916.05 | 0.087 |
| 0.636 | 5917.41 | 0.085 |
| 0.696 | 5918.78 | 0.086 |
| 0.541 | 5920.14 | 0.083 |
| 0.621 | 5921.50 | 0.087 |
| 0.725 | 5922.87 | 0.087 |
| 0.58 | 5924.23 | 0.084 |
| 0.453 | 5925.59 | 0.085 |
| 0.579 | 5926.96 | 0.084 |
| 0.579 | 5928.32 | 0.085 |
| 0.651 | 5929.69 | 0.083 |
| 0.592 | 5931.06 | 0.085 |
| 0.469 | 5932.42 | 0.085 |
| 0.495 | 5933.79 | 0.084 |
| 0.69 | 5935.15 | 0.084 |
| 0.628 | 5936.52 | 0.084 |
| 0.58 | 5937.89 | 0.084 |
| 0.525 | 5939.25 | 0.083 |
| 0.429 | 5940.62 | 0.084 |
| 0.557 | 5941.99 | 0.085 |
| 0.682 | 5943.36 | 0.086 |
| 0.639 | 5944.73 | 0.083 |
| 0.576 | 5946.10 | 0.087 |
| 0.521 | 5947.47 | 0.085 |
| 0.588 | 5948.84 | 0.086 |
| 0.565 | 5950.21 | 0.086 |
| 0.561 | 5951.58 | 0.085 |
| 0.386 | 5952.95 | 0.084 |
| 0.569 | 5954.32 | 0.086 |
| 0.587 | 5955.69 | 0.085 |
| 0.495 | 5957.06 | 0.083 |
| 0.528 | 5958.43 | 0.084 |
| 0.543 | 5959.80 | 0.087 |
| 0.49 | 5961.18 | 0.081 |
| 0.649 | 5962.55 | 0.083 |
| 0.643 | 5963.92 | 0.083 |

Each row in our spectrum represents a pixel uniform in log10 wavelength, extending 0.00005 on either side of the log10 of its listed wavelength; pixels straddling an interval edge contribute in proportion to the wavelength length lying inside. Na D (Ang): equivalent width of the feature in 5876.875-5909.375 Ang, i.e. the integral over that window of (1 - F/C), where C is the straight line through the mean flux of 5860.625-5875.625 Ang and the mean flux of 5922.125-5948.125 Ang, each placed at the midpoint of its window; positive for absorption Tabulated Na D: 5.4 Ang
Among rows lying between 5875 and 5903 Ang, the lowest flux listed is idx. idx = 0.374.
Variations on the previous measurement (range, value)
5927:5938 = 0.469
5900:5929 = 0.453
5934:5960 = 0.386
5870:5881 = 0.436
